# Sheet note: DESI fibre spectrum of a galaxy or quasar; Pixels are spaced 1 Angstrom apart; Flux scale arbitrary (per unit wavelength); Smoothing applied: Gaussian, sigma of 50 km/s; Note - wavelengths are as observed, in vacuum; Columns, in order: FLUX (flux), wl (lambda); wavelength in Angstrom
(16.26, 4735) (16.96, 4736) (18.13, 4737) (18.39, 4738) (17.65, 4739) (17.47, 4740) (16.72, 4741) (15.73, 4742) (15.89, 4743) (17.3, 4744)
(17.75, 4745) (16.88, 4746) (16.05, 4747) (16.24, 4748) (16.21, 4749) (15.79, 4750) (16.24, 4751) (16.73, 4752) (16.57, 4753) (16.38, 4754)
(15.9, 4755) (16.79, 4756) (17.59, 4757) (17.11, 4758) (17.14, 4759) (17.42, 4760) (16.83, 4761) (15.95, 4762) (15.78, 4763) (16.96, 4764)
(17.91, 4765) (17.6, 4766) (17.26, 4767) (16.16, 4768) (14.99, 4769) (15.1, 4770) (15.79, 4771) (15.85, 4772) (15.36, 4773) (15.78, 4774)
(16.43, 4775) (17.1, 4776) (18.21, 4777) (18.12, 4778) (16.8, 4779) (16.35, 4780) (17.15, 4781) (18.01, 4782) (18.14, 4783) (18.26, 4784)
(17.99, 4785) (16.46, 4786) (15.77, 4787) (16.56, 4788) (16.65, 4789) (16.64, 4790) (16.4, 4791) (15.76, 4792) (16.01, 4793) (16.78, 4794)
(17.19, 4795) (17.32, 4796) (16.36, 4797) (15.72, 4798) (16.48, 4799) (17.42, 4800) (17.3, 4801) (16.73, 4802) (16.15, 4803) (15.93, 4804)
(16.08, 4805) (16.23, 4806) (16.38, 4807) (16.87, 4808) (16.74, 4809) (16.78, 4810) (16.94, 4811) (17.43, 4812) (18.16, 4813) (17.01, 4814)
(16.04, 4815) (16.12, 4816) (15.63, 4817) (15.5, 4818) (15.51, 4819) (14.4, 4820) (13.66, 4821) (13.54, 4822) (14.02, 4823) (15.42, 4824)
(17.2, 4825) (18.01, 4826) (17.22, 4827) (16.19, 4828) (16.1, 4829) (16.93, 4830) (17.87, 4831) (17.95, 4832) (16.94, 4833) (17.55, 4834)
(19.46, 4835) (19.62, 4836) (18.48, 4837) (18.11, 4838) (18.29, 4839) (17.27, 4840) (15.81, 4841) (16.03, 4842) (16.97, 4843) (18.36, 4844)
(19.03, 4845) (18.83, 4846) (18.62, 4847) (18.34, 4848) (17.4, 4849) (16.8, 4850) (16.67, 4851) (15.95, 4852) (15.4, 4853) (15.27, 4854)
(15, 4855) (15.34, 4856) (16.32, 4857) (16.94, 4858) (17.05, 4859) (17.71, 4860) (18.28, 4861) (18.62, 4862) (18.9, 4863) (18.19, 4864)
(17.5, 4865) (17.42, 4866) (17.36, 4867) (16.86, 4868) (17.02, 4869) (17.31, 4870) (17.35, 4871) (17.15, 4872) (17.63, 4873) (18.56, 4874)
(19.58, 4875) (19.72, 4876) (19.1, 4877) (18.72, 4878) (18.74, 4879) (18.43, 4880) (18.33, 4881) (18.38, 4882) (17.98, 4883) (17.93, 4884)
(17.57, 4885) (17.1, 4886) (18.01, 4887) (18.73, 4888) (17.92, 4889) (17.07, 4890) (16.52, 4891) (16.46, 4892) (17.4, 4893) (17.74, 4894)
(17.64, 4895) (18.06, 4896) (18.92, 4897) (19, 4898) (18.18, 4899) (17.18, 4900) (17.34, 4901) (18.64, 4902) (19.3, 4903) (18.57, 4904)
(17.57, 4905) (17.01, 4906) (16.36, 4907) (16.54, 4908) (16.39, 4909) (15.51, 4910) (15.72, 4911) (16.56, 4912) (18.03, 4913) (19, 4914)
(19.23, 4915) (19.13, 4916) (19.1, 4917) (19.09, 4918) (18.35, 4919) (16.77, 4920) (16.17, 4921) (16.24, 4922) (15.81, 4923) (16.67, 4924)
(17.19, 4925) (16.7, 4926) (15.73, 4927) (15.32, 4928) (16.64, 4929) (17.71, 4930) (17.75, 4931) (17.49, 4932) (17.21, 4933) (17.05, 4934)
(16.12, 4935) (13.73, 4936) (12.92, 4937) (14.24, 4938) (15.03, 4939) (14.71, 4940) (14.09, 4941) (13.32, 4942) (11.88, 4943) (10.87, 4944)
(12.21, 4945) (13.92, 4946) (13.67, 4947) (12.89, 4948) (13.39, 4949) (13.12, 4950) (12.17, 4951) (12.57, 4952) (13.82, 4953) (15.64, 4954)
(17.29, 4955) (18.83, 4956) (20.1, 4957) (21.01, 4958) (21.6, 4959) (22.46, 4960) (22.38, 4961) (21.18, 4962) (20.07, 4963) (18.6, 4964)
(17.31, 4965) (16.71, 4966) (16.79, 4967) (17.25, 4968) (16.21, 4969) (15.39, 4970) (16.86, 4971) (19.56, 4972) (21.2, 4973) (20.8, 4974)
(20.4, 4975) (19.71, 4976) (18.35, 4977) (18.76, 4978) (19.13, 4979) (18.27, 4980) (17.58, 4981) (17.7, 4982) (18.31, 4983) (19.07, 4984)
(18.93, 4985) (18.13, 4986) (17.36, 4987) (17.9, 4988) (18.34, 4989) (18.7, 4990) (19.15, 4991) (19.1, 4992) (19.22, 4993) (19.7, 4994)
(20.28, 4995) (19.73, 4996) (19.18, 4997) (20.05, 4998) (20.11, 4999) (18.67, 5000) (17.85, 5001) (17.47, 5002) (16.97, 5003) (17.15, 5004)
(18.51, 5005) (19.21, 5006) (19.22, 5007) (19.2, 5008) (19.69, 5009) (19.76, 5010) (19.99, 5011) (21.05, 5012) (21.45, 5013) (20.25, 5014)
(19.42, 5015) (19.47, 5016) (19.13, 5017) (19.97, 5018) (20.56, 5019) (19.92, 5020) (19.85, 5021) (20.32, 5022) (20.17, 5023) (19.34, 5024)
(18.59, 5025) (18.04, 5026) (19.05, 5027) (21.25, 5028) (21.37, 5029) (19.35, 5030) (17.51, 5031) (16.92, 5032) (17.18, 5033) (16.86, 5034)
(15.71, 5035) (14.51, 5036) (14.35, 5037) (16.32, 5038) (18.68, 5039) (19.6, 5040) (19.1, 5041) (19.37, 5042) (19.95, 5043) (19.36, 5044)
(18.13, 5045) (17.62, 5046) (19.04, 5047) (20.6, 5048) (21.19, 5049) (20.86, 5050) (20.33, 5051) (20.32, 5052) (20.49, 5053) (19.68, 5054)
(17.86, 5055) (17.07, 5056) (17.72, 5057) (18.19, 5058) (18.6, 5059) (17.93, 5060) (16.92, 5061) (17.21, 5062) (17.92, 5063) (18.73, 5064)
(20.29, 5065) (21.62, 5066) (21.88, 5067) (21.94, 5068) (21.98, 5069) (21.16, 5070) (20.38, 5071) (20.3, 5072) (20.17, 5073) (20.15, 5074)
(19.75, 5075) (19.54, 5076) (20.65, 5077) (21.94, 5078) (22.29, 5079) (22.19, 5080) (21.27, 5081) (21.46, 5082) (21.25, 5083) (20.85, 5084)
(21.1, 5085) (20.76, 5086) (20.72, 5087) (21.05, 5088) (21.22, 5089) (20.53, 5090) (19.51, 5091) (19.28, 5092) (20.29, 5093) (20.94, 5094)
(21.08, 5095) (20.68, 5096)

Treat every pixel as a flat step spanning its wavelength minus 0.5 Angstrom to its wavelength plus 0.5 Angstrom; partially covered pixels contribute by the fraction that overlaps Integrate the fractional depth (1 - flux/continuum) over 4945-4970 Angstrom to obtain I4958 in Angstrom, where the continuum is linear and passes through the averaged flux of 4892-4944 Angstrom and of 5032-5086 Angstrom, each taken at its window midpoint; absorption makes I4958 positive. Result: 0.9 Angstrom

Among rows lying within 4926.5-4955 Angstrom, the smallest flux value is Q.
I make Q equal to 10.87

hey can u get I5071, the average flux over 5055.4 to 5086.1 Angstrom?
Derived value 20.1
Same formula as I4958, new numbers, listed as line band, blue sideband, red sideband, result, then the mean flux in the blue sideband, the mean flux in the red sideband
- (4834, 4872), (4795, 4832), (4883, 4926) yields -1.19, 16.4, 17.6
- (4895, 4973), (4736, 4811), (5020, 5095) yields 6.54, 16.7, 19.5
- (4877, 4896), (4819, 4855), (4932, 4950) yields -2.82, 16.9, 14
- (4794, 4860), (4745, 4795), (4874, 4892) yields 2.58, 16.7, 18.2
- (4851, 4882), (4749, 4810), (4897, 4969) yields -1.58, 16.7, 16.7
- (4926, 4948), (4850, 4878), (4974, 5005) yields 4.02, 17.4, 18.7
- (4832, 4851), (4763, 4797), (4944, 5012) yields -0.79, 16.7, 18.1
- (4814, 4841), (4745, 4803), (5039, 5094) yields 1.00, 16.7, 20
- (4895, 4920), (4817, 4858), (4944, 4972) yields -1.62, 16.8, 16.7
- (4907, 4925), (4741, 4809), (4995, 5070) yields 0.70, 16.6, 19.1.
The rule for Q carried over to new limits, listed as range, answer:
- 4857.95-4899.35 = 16.46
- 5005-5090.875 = 14.35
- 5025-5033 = 16.92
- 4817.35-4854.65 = 13.54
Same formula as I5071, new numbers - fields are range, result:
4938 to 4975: 16.5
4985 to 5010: 18.8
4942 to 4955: 13.2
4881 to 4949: 16.6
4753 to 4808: 16.7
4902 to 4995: 17.2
